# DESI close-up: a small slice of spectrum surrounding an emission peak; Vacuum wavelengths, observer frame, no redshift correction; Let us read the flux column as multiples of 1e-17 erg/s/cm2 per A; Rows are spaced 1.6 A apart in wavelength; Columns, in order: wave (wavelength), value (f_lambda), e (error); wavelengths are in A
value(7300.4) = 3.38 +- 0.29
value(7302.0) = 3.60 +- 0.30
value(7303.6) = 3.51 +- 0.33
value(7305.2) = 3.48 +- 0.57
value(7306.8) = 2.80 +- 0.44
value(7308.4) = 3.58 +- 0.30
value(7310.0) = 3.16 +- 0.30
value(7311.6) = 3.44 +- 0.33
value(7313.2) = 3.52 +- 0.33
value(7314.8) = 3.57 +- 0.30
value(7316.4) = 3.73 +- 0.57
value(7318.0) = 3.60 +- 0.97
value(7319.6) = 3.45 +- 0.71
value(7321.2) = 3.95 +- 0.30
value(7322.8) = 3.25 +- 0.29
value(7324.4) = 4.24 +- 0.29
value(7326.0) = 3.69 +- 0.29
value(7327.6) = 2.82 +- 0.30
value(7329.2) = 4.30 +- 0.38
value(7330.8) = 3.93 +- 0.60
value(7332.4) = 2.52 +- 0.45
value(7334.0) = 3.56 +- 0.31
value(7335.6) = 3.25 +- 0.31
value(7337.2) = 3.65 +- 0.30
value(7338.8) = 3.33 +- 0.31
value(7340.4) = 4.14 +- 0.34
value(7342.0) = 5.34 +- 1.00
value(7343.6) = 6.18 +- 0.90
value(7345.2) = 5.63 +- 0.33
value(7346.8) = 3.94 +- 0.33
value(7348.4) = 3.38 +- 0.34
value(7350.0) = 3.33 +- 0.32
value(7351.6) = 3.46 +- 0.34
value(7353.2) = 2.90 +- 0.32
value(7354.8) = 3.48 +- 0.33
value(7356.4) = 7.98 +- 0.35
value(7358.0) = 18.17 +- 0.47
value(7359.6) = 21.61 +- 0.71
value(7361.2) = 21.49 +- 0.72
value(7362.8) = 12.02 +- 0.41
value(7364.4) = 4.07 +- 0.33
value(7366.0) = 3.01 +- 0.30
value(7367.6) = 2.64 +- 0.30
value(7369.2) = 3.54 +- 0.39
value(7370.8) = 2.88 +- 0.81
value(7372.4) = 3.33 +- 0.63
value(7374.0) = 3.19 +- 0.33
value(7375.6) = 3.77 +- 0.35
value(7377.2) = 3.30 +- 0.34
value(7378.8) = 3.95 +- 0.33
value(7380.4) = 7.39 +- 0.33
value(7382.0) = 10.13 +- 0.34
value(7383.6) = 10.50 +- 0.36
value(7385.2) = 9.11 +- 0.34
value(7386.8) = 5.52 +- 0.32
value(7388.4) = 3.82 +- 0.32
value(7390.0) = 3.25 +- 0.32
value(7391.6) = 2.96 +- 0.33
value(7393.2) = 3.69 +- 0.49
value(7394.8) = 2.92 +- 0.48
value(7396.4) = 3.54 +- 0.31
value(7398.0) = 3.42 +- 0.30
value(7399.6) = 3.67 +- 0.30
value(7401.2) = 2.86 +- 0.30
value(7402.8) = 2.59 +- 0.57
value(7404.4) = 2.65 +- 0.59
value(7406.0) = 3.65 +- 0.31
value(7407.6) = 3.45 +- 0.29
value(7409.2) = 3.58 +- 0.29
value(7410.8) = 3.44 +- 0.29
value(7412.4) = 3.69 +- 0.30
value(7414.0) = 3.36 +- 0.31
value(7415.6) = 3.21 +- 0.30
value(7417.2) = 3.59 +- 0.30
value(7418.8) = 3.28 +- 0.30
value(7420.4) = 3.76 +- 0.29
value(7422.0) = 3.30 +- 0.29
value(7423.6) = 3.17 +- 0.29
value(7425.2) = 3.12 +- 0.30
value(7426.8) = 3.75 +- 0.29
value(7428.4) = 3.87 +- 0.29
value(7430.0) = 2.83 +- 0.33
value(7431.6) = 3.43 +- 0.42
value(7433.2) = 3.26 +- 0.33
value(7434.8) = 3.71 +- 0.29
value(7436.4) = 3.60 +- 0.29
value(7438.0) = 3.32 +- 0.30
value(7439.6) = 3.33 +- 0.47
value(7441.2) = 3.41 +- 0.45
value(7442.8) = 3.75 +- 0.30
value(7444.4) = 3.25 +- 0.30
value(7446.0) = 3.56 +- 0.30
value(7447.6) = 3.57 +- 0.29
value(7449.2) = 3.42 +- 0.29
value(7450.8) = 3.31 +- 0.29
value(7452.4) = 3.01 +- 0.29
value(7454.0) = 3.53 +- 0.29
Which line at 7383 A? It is [N II] 6583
